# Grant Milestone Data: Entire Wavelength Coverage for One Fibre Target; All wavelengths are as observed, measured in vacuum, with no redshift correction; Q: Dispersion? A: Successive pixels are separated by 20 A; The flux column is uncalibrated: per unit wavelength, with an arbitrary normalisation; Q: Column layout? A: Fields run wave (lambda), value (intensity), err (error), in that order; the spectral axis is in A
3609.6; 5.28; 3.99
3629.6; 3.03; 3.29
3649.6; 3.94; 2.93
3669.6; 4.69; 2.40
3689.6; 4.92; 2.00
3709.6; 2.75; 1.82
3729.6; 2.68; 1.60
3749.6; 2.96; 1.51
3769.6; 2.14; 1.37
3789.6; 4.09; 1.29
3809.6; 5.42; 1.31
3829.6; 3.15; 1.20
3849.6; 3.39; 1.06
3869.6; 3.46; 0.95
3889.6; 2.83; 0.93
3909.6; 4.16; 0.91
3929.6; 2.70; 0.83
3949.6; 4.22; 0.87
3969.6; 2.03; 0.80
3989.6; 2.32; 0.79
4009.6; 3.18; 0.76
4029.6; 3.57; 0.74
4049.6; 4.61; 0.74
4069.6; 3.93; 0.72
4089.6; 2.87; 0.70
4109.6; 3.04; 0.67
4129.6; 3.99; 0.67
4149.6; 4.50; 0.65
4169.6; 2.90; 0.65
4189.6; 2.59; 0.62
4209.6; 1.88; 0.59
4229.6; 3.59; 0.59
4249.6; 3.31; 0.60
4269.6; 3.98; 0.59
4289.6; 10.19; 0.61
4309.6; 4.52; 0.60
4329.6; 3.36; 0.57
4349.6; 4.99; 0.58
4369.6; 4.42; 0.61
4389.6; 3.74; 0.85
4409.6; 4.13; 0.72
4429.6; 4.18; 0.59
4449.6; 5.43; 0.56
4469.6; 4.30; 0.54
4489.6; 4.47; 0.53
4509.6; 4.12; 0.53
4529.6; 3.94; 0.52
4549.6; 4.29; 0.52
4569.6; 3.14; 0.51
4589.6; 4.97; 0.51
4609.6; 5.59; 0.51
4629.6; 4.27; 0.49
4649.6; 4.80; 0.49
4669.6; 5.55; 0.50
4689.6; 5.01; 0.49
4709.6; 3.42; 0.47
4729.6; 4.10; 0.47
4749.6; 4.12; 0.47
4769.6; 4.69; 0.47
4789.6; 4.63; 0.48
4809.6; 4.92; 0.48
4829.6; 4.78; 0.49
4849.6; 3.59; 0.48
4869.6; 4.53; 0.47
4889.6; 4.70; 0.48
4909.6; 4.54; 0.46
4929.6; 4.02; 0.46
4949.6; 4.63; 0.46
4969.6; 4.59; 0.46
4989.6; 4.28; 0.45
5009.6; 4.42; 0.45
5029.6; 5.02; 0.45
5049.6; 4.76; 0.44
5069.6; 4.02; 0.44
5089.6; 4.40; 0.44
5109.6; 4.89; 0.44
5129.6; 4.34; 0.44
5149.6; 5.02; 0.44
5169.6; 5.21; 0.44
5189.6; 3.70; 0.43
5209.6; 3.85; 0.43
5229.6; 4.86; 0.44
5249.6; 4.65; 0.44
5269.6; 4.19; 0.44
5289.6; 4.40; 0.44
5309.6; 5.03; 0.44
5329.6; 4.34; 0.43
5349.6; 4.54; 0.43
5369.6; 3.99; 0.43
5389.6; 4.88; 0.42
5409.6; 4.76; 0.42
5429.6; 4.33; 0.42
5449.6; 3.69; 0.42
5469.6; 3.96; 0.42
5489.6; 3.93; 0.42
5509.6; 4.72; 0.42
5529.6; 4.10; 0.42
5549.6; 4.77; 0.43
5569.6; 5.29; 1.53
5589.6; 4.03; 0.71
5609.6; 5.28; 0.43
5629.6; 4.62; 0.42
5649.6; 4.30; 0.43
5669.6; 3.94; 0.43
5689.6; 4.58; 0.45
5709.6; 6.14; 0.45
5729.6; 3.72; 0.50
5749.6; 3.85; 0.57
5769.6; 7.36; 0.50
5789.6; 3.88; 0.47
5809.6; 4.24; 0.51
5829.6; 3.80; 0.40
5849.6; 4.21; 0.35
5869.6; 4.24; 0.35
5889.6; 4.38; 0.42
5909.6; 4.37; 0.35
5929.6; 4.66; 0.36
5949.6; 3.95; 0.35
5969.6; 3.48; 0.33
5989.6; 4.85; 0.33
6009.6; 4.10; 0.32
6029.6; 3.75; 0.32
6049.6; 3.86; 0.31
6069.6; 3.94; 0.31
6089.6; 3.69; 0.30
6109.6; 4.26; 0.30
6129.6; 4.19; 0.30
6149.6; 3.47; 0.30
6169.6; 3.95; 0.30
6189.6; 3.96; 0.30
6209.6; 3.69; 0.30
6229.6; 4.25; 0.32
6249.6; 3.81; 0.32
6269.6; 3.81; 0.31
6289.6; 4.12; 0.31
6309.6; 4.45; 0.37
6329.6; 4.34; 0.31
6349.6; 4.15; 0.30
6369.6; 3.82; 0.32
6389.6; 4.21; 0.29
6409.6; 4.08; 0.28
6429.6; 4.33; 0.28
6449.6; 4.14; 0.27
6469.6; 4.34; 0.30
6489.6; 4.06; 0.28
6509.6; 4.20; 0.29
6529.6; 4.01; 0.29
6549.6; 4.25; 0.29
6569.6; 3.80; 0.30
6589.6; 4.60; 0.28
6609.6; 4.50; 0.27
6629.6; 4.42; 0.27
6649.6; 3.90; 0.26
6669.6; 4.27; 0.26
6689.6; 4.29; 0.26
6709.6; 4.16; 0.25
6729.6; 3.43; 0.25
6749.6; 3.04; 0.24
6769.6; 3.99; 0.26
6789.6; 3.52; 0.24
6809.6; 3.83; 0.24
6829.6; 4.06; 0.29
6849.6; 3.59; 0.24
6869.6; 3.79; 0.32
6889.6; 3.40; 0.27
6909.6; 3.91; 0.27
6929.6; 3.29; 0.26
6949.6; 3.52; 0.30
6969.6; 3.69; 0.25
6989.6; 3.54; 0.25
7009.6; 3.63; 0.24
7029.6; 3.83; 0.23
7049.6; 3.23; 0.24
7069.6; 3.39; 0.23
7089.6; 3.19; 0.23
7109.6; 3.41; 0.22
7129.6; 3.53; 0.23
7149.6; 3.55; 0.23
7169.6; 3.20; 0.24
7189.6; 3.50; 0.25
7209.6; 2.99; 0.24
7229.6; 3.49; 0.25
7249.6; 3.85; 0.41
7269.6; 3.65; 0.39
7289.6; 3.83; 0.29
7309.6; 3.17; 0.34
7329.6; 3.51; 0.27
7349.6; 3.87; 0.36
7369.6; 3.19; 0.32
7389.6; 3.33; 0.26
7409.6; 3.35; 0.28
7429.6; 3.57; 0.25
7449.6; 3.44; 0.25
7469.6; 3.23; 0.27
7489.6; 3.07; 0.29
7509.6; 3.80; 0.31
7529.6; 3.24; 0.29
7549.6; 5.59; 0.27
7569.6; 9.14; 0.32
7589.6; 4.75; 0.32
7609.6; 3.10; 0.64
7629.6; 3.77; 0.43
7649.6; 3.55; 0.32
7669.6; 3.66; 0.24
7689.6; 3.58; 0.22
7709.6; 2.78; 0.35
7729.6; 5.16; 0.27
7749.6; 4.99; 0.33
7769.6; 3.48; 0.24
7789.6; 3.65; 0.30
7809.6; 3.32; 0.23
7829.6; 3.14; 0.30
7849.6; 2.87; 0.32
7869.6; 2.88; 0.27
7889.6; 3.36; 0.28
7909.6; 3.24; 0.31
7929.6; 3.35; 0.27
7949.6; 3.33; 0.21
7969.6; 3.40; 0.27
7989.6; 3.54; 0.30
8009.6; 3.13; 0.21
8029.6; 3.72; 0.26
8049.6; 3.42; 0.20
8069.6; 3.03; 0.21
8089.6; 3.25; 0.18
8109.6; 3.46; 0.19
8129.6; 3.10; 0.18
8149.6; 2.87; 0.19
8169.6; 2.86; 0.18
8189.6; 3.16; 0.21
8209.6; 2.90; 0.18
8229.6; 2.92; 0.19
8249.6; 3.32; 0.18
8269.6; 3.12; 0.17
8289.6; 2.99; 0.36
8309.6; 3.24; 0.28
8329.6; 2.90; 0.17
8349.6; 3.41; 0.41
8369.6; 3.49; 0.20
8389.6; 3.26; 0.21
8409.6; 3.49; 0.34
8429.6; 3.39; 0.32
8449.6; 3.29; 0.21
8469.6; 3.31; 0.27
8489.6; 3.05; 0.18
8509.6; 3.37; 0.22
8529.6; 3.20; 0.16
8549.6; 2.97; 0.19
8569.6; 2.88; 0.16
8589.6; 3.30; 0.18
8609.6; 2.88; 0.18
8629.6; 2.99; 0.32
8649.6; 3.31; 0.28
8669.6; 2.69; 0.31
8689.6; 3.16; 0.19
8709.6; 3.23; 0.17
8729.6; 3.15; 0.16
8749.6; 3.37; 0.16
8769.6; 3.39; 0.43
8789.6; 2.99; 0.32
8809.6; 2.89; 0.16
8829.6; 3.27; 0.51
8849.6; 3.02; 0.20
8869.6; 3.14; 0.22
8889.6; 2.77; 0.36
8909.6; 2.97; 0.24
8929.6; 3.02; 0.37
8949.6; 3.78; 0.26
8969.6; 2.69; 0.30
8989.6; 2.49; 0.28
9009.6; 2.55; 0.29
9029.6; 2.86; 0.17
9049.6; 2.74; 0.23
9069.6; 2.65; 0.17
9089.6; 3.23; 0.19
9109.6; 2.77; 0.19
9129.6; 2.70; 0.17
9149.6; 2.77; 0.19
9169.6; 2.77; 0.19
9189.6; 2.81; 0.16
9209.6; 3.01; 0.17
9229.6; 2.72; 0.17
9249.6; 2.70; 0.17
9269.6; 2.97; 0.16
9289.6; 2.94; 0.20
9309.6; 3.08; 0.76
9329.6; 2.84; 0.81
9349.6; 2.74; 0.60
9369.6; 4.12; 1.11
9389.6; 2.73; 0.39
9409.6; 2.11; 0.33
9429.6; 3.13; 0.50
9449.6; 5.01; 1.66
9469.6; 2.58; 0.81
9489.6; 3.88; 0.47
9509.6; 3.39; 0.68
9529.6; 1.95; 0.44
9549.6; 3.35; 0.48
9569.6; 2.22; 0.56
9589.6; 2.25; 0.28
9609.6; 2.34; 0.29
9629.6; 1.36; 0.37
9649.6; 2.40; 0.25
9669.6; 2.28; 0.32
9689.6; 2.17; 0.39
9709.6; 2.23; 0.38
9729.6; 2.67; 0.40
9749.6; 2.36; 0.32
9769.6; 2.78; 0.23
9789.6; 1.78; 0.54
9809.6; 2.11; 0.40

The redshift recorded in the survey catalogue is 0.15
